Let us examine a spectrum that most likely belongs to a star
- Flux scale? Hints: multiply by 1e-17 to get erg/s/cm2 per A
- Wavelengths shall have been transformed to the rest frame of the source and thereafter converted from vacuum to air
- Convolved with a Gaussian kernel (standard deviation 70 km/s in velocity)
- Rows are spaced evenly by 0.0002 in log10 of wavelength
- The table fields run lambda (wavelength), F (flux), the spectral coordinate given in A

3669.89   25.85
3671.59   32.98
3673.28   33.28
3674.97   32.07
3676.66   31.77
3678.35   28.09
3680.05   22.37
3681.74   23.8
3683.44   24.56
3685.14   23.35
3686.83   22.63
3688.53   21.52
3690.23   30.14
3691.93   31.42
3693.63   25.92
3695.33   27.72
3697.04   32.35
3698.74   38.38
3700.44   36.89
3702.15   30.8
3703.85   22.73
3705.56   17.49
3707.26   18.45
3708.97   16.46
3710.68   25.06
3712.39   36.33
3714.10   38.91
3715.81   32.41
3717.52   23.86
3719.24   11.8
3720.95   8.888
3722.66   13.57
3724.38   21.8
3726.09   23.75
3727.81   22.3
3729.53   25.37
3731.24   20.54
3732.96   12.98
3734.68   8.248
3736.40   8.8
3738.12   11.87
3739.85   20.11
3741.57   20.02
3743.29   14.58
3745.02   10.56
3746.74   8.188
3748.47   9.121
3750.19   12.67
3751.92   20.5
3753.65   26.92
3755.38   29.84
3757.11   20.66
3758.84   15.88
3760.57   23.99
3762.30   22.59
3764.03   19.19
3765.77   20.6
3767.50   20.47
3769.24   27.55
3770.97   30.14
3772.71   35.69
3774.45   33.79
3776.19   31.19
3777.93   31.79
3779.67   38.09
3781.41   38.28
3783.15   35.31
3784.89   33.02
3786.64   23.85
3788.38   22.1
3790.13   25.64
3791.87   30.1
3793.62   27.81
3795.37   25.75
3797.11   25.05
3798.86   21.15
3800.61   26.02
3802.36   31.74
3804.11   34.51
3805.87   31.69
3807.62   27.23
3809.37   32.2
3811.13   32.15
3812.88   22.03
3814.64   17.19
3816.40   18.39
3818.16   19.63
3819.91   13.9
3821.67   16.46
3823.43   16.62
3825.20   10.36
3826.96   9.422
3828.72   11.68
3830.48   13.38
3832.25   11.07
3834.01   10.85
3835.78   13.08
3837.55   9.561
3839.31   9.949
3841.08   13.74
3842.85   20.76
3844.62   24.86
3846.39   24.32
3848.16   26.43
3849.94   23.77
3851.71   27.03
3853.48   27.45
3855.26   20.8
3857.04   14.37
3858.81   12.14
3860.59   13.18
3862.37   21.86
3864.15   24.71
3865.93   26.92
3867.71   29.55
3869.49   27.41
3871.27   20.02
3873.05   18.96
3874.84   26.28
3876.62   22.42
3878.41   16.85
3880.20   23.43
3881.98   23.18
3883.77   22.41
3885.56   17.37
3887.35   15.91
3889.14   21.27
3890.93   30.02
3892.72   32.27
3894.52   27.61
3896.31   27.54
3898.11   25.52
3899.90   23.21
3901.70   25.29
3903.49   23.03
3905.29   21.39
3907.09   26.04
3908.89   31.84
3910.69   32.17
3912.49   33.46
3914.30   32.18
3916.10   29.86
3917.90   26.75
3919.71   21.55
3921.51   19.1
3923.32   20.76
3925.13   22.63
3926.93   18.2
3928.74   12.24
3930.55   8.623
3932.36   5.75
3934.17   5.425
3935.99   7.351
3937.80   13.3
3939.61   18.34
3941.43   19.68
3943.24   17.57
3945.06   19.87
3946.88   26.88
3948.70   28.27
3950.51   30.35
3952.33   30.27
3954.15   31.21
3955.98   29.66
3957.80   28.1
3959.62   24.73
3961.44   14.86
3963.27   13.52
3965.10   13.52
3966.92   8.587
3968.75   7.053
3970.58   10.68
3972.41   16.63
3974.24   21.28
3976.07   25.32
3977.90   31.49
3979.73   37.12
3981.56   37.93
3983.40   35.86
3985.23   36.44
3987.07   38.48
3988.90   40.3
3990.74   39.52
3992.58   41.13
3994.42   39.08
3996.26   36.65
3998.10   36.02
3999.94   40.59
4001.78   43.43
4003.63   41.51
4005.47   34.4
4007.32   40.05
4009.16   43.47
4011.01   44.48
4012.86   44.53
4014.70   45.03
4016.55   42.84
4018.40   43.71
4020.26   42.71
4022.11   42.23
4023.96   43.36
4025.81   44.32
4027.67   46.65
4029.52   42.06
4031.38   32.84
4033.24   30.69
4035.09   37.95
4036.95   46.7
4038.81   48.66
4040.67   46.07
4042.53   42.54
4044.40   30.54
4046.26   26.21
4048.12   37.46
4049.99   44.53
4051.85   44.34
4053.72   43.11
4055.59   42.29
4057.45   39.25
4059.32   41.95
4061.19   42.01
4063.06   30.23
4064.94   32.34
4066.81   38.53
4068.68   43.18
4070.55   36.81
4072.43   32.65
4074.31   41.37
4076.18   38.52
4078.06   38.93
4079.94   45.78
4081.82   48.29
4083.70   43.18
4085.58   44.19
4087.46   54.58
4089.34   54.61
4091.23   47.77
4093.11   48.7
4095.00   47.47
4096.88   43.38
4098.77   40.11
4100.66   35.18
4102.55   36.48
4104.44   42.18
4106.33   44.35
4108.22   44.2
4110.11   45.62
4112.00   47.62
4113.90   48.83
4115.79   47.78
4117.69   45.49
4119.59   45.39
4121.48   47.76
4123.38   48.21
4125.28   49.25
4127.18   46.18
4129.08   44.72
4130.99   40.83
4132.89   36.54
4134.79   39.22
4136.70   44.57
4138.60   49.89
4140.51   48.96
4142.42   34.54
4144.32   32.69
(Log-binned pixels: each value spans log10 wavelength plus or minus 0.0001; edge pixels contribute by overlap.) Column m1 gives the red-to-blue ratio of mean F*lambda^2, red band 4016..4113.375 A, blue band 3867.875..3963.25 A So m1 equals 2.0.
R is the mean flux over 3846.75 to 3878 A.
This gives 22.5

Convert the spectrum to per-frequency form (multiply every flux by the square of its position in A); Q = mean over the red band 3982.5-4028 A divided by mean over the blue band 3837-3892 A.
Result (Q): 2.07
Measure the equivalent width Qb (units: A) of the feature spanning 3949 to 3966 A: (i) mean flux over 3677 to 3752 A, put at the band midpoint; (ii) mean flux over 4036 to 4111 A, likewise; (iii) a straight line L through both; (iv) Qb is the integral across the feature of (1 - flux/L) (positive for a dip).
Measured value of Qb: 5.4 A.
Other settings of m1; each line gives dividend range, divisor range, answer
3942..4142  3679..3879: 1.95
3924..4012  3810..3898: 1.40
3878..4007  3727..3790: 1.24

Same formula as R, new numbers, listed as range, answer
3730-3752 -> 13.7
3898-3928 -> 25.4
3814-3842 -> 13.4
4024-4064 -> 40.1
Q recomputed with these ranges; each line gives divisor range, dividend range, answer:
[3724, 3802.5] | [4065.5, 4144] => 2.25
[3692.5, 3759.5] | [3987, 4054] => 2.25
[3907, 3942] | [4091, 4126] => 2.46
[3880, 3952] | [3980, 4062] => 1.92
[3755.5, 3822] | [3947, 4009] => 1.25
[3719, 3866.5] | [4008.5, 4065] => 2.18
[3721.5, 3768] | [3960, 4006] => 1.87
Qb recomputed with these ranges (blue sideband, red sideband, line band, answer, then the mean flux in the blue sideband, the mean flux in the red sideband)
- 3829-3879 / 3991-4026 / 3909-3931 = 3.8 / 19.6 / 41.5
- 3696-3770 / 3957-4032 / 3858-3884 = 5.5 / 21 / 34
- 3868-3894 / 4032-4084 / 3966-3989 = 4.3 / 22.9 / 39.7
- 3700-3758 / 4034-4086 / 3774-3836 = 0.6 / 19.9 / 40.2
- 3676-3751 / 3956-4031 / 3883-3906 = 4.4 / 22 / 34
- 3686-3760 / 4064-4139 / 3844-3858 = 2.7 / 21.6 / 43.7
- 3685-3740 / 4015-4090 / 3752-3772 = 1.8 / 23.1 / 41.2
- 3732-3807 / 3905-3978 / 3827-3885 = 6.7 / 23.7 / 20.8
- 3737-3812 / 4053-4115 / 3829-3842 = 7.7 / 25.1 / 42.6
